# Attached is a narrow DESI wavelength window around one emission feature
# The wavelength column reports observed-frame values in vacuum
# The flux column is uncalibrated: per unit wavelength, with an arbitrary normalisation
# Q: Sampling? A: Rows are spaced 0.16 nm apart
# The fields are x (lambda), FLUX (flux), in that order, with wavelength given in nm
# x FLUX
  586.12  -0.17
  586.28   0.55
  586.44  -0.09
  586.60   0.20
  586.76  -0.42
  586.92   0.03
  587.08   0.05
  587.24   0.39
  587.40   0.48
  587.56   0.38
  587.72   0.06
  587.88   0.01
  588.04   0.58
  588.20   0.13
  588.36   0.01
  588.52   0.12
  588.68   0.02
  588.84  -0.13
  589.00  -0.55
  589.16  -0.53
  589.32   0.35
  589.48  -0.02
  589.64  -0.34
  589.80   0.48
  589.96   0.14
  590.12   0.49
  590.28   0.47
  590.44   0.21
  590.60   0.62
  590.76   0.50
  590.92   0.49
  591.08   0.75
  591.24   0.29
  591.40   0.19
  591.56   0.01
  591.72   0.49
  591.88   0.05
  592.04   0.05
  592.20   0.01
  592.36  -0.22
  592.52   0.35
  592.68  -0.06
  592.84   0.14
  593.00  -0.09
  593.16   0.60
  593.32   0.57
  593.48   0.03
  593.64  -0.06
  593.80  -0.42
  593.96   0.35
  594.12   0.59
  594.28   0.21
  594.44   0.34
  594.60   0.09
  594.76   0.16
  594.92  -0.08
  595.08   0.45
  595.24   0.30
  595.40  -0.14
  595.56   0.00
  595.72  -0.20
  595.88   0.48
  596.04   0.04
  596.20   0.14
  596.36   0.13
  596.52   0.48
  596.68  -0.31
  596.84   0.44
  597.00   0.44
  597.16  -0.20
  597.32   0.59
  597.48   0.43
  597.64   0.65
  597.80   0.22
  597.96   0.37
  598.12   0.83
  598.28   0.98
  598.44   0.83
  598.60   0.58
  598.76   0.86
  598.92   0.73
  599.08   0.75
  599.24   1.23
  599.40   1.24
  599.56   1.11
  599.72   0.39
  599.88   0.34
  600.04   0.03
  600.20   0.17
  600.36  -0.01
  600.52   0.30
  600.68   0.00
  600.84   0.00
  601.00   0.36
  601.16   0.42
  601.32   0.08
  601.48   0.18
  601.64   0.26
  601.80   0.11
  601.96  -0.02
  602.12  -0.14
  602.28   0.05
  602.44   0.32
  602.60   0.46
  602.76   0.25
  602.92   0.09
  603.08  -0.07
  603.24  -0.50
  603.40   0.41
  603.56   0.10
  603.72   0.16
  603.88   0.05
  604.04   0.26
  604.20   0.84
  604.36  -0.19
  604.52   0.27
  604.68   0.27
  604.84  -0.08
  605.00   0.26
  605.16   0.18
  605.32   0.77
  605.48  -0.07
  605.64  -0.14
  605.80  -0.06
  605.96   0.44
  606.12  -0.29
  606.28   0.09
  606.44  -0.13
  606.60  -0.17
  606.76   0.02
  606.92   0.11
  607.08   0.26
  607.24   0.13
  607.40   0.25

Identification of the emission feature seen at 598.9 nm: C III] 1909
